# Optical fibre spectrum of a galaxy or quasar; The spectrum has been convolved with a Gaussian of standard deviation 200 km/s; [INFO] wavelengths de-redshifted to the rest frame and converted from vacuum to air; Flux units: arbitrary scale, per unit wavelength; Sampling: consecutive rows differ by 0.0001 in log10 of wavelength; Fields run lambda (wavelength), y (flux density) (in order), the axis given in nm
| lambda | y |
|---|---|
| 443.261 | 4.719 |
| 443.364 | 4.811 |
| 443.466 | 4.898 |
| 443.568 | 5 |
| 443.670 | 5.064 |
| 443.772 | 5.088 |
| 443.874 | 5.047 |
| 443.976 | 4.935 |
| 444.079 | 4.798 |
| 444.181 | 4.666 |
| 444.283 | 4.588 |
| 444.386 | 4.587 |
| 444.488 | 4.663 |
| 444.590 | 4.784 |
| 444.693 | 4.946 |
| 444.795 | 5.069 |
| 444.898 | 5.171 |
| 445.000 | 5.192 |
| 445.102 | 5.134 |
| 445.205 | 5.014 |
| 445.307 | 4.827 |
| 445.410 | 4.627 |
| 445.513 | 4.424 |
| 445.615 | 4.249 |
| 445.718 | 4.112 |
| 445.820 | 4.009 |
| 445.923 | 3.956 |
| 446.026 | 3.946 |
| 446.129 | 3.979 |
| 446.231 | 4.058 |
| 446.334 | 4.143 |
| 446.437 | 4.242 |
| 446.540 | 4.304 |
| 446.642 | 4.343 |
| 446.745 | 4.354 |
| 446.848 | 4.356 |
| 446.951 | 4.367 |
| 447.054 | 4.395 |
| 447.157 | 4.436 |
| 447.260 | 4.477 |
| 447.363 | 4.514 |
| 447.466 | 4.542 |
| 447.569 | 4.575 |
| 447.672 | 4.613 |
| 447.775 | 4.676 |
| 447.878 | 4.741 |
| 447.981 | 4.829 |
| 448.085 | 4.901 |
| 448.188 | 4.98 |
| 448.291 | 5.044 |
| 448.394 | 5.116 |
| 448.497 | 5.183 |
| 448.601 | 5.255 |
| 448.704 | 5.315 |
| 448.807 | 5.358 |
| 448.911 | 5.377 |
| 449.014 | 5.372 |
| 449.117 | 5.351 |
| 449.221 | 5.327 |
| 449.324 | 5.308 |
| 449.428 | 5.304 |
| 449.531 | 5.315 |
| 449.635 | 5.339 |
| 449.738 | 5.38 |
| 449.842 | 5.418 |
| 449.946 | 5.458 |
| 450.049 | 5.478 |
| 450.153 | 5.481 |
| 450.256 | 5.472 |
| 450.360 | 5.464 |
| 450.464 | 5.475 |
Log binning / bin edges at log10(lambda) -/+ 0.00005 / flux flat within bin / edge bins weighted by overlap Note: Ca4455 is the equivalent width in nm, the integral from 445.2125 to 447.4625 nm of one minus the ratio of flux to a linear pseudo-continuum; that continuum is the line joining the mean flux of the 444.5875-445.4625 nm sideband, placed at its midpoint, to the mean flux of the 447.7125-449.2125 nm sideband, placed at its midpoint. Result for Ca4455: 0.32 nm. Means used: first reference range 4.98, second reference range 5.11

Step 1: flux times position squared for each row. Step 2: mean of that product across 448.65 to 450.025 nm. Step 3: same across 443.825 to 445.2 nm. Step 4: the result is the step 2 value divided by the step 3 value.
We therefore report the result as 1.1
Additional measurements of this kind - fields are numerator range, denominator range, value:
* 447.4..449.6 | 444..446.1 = 1.11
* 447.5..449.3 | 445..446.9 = 1.17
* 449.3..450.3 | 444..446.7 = 1.21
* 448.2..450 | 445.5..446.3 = 1.32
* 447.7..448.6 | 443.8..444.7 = 1.05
